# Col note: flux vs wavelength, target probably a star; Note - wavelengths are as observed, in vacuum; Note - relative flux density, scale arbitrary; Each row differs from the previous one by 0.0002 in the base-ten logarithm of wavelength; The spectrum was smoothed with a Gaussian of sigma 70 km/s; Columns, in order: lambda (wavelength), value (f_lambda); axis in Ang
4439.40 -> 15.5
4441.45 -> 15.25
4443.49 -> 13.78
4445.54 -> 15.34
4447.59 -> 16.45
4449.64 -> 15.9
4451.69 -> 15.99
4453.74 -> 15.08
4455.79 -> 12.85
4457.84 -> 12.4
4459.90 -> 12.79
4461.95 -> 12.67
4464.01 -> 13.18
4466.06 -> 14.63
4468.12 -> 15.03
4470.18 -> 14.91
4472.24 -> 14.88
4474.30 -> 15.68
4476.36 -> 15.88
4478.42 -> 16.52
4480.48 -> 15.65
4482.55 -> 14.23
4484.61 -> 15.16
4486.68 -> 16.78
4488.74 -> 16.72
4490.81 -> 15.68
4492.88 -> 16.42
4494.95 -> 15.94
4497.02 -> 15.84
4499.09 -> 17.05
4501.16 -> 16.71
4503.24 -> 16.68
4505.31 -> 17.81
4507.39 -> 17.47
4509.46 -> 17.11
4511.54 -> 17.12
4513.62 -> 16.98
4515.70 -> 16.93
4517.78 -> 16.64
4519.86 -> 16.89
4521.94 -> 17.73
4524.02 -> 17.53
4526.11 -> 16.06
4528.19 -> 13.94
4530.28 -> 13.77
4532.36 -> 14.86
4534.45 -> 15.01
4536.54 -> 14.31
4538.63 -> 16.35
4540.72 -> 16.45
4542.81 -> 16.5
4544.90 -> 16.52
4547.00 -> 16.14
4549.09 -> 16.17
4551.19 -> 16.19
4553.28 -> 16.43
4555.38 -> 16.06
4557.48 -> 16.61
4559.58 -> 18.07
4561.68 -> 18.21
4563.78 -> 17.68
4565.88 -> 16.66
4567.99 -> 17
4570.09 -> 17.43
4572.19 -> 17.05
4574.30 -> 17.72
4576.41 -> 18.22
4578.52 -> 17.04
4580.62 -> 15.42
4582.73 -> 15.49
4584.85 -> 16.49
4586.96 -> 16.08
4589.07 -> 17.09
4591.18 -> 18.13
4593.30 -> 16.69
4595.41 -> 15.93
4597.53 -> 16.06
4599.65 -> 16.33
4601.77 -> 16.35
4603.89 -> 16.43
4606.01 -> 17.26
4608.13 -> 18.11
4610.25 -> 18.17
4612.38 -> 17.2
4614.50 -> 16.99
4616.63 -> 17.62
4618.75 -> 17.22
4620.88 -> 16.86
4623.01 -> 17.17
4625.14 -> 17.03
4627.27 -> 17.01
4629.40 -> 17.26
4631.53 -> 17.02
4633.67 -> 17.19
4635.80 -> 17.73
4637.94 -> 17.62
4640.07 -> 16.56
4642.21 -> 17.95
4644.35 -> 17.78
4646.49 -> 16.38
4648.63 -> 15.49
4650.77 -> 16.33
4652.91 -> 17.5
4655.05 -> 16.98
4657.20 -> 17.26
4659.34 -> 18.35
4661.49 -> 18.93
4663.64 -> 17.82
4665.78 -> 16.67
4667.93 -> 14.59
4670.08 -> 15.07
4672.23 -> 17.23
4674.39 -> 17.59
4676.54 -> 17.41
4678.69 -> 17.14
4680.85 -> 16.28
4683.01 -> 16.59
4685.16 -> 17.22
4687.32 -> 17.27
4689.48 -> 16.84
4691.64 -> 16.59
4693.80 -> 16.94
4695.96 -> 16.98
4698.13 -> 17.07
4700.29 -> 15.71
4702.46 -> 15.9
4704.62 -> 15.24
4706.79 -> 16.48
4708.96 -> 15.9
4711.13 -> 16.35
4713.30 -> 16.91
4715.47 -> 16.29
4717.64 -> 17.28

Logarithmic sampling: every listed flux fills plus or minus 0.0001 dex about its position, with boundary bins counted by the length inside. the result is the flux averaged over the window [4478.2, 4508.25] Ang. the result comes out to 16.3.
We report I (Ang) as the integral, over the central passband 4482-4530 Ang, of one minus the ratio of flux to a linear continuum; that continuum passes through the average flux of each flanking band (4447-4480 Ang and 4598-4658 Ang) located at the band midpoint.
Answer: -3.7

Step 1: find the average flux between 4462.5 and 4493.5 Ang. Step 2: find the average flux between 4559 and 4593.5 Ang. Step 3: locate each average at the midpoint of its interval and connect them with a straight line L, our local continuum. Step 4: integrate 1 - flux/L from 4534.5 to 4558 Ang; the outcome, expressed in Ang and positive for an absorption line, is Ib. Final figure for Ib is 0.7 Ang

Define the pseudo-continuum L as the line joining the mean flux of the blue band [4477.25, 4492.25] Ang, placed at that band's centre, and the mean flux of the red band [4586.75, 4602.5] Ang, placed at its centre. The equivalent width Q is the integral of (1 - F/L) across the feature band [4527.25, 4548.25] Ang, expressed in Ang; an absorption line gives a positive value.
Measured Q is 1.05 Ang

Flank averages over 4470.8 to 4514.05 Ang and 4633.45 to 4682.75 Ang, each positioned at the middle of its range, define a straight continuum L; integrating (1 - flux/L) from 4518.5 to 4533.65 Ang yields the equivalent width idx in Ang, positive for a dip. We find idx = 0.6 Ang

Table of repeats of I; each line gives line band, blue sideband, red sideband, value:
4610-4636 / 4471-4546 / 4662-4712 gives -1.3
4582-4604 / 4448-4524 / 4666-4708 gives -0.4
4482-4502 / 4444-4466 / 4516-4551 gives -1.4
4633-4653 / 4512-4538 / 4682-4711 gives -0.9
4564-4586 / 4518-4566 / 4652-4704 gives -0.6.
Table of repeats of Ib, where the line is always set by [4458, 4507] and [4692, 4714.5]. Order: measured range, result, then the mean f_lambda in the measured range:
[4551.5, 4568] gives -1.32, 17.1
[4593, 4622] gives -1.77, 17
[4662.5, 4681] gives -0.50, 16.7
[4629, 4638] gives -0.71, 17.3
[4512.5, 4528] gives -1.16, 16.8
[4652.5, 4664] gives -1.17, 17.8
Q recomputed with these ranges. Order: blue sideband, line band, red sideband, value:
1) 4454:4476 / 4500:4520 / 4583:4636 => -2.8 Ang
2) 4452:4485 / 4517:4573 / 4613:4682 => -2.8 Ang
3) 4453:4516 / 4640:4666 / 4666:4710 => -1.5 Ang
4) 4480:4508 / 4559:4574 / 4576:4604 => -0.9 Ang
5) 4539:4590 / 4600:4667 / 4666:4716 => -2.4 Ang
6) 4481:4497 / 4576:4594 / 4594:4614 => 0.0 Ang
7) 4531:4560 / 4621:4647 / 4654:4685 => -0.8 Ang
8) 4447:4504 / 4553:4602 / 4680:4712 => -3.2 Ang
